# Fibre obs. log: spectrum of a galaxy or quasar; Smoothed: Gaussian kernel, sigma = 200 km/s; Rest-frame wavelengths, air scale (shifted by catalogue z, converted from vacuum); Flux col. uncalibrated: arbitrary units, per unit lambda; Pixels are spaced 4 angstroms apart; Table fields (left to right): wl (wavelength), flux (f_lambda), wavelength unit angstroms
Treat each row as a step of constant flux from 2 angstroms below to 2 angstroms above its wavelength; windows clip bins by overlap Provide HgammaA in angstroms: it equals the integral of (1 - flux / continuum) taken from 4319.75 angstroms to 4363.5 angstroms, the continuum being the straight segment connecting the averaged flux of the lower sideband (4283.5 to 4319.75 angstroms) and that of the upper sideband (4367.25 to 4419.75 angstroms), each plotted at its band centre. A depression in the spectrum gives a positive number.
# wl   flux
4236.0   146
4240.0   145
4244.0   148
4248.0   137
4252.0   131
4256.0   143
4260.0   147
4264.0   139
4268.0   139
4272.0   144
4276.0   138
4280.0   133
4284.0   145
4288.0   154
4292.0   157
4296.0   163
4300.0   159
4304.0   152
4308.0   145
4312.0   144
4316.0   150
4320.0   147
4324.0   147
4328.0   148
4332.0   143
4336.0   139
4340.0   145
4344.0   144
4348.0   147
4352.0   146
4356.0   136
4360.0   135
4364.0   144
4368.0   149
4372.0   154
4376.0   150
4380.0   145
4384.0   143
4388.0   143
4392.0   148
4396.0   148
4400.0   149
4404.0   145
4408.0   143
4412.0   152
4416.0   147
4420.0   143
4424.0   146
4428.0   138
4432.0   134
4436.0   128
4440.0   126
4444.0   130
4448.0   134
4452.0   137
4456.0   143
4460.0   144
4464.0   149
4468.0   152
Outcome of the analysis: 2.0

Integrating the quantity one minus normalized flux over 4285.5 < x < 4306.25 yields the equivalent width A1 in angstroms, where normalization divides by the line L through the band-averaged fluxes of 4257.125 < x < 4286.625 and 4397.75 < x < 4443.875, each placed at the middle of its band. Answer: -2.3 angstroms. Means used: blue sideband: 141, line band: 157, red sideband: 141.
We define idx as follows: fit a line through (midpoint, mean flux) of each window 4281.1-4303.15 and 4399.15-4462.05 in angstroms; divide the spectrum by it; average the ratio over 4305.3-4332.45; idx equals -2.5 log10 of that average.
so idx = 0.04 mag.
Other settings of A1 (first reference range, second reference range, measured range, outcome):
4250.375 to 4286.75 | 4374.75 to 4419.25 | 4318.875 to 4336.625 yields -0.25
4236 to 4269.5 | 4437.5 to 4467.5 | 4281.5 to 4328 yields -3.39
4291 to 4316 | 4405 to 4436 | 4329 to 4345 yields 0.74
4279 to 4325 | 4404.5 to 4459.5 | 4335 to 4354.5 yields 0.28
